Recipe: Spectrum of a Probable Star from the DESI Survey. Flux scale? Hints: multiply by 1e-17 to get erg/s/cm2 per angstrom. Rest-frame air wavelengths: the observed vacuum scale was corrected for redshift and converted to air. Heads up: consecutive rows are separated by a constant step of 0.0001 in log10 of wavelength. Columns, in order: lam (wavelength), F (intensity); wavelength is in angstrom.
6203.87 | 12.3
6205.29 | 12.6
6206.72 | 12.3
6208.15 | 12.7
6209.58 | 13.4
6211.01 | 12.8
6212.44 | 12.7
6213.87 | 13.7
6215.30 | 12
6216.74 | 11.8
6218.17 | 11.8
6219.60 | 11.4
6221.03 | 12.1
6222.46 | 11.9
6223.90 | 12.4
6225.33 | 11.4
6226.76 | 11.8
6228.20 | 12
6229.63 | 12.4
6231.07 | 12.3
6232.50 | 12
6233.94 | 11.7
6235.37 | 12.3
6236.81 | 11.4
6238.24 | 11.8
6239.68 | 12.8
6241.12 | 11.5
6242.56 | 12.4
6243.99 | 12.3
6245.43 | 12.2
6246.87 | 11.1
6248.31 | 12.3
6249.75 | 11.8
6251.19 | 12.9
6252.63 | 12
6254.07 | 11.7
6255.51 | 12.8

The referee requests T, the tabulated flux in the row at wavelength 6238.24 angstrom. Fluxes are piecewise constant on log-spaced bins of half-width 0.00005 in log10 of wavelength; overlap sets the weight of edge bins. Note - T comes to 11.8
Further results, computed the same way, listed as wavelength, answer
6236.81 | 11.4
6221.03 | 12.1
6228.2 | 12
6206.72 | 12.3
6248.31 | 12.3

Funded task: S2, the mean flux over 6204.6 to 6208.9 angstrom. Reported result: 12.5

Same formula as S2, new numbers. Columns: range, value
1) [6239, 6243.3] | 12.2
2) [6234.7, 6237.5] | 11.8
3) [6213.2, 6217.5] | 12.5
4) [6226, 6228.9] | 11.9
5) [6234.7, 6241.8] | 12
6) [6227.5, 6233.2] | 12.2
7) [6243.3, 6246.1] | 12.2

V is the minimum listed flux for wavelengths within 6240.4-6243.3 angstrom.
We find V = 11.5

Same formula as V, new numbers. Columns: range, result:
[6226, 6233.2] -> 11.8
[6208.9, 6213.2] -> 12.7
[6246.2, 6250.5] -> 11.1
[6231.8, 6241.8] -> 11.4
